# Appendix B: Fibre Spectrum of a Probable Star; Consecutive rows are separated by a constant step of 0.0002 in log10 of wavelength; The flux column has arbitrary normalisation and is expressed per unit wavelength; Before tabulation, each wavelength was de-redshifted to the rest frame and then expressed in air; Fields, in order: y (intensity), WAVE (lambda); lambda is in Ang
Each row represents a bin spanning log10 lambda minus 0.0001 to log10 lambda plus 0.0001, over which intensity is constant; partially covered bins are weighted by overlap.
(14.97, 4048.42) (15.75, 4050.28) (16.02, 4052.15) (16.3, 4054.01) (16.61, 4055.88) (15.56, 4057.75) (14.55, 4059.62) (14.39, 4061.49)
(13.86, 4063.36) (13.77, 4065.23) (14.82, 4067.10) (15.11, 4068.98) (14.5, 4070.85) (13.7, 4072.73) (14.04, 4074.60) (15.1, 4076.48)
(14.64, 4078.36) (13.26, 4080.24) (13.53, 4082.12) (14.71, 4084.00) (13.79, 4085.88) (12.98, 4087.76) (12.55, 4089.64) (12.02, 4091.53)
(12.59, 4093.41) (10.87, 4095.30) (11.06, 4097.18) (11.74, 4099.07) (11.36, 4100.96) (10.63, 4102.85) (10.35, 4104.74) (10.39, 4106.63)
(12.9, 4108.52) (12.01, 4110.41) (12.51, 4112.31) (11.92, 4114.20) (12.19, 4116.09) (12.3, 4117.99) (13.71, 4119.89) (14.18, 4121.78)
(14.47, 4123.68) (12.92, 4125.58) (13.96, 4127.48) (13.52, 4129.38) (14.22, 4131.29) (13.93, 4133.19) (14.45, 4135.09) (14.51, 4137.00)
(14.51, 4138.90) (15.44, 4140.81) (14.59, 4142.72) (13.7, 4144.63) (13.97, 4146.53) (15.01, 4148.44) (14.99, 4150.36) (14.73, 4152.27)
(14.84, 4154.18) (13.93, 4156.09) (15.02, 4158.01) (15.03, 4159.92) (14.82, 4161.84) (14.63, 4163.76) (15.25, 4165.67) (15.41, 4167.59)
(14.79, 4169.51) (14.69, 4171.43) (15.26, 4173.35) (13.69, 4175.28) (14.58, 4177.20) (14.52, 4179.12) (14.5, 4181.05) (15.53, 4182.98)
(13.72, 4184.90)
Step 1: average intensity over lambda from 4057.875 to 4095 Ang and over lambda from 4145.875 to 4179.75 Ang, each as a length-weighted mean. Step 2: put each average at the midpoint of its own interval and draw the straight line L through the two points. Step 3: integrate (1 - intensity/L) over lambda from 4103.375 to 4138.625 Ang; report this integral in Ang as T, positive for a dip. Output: 3.20 Ang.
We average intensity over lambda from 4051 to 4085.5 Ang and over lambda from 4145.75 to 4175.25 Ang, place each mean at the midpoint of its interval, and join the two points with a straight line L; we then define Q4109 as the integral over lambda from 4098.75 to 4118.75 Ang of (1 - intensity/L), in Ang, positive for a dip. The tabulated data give 4.2 Ang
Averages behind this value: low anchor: 14.7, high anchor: 14.8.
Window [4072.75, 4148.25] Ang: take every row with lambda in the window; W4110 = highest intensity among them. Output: 15.44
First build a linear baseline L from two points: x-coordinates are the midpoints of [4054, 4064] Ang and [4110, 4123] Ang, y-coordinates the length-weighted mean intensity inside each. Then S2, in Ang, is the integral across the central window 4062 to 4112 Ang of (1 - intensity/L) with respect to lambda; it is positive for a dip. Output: 3.8 Ang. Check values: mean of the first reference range 15.1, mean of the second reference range 12.8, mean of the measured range 12.9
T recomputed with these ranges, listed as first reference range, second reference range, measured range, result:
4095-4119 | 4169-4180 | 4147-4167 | -1.5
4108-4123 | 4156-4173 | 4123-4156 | -1.3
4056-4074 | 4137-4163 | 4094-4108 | 3.4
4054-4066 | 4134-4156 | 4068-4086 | 0.7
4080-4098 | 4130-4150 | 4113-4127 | 0.7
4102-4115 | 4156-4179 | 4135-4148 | -1.1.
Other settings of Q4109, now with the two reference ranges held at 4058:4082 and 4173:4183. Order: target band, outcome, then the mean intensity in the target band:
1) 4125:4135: 0.4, 13.8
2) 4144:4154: 0.0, 14.5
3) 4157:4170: -0.4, 15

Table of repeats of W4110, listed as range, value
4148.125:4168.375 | 15.41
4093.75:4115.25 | 12.9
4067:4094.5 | 15.11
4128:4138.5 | 14.51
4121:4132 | 14.47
